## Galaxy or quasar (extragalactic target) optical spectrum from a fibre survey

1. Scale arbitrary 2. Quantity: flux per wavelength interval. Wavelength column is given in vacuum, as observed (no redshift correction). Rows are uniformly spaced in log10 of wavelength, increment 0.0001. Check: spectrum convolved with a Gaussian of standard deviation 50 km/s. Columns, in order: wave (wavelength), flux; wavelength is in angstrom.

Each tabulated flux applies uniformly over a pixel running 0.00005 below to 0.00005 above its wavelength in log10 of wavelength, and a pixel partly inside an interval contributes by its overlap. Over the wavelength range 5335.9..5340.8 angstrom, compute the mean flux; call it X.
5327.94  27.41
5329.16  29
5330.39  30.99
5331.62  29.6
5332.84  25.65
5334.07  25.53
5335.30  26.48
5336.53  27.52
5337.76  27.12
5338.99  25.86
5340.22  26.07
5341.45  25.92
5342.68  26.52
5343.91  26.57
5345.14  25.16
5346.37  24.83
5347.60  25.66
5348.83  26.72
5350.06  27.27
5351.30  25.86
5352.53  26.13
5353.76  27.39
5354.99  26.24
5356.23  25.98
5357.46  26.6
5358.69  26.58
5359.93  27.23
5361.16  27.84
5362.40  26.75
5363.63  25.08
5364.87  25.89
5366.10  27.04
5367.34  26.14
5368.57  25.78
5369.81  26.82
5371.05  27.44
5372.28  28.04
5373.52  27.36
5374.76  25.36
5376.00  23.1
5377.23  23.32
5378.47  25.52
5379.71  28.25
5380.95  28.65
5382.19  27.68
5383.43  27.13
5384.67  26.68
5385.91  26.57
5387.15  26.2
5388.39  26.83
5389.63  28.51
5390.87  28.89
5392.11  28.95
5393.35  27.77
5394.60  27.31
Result 26.6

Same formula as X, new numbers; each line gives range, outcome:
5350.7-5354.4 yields 26.5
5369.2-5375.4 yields 27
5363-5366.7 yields 26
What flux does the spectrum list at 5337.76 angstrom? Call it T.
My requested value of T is 27.12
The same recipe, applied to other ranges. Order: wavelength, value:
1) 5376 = 23.1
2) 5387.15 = 26.2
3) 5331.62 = 29.6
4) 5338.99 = 25.86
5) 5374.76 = 25.36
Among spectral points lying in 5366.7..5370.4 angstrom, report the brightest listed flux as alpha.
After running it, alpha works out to 26.82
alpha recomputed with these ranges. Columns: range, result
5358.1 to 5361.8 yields 27.84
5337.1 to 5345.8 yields 27.12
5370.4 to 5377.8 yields 28.04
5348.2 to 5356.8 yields 27.39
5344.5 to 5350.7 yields 27.27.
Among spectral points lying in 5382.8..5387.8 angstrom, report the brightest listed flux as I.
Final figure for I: 27.13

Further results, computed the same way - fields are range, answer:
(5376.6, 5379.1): 25.52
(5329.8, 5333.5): 30.99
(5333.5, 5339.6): 27.52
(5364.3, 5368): 27.04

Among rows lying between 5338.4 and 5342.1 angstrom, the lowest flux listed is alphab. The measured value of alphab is 25.86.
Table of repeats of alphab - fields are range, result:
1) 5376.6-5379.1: 23.32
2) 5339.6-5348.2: 24.83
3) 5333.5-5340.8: 25.53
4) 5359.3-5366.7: 25.08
